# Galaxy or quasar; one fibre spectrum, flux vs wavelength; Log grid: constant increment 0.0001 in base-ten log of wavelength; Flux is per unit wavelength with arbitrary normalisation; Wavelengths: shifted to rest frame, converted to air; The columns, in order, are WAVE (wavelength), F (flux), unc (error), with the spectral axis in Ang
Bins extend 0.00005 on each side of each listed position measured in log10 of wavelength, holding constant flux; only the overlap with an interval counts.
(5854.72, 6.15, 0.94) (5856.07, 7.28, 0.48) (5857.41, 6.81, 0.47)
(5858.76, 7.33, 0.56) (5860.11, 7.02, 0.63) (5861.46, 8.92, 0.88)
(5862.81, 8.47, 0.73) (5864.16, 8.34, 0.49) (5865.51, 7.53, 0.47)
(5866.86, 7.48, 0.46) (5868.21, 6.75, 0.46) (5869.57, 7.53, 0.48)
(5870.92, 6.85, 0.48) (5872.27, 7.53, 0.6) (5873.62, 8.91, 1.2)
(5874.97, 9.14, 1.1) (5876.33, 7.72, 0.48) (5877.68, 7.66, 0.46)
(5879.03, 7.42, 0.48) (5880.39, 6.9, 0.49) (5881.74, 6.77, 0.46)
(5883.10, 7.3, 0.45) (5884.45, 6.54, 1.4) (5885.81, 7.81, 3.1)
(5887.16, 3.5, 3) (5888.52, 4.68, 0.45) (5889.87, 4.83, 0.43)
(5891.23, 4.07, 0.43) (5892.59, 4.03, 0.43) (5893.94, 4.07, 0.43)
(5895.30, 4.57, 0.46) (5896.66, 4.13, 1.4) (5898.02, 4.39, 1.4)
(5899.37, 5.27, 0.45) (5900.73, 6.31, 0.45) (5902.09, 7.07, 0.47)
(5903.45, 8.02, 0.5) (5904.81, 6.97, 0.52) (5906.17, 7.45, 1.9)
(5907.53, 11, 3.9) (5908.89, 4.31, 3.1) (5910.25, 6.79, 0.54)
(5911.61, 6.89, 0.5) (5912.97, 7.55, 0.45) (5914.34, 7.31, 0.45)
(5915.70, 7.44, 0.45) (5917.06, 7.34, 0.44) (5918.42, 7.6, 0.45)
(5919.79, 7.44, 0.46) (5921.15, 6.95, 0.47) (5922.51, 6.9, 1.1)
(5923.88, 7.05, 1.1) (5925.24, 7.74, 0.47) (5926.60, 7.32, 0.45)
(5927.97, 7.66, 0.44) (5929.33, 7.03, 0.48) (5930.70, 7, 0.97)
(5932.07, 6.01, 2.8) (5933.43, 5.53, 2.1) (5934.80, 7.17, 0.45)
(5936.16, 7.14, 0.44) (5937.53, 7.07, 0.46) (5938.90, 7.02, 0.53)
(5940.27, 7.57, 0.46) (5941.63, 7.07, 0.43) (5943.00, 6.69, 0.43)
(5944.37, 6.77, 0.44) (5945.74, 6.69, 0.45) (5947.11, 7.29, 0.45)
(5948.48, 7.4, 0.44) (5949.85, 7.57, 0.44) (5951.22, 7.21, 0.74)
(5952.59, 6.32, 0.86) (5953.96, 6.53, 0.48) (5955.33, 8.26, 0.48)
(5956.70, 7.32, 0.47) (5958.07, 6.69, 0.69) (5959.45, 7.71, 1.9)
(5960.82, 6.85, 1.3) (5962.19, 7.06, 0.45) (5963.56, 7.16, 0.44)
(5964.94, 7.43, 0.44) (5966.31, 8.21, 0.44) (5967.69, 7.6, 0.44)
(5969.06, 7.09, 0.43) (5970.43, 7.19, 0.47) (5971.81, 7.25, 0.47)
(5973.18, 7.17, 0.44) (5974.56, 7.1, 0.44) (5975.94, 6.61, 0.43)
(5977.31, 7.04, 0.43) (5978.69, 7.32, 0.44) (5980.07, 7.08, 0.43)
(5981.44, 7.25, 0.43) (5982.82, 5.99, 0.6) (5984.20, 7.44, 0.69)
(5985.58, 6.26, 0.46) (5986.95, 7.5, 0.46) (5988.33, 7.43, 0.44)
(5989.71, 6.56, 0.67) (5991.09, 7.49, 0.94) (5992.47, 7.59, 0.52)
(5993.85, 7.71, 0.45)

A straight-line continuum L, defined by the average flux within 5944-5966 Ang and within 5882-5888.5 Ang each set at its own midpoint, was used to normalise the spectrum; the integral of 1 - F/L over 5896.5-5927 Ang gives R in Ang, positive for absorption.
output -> -2.0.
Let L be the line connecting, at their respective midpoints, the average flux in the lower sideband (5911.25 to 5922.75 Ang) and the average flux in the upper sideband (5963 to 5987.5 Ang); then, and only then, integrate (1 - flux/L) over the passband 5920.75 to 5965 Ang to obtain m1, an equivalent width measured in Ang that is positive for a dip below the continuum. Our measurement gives 1.02 Ang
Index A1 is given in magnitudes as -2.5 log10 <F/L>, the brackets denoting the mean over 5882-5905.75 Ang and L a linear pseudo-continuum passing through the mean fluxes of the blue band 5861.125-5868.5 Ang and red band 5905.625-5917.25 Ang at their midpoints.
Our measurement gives 0.336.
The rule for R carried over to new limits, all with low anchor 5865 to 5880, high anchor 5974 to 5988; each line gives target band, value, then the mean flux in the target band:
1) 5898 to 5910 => 0.93 Ang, 6.89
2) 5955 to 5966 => -0.32 Ang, 7.31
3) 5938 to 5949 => 0.24 Ang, 7.06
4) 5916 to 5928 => 0.05 Ang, 7.32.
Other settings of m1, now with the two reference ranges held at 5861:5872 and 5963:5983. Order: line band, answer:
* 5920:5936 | 1.0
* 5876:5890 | 2.1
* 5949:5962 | 0.2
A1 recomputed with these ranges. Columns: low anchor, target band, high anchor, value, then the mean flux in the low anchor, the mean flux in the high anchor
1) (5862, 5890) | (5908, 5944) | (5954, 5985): 0.03 mag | 7.18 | 7.2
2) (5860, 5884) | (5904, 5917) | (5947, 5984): 0.02 mag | 7.68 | 7.18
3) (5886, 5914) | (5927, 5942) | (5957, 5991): -0.08 mag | 5.85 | 7.13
